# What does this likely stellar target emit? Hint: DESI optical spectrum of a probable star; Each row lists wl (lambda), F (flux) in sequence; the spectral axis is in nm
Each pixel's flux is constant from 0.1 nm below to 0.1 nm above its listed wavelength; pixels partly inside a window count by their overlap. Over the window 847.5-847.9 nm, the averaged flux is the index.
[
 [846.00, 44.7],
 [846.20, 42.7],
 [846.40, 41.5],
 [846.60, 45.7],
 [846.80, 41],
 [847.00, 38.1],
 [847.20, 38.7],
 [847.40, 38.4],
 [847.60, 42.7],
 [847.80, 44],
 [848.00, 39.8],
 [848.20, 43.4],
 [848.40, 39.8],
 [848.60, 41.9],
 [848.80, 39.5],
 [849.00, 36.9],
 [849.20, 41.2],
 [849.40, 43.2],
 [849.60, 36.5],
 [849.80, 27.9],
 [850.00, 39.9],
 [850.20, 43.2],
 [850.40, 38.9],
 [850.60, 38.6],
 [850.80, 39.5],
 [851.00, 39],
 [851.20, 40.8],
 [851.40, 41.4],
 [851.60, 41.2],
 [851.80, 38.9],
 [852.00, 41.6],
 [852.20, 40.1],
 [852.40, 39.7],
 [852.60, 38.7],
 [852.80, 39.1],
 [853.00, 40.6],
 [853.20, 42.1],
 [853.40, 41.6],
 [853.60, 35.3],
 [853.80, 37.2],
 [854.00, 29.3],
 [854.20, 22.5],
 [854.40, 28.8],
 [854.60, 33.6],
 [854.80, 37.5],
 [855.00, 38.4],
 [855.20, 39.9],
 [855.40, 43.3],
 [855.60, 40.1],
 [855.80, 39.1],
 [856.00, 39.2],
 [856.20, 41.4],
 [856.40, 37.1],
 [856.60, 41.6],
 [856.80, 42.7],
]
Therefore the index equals 43.4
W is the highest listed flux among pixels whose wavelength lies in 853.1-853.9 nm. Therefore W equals 42.1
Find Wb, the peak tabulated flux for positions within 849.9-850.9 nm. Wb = 43.2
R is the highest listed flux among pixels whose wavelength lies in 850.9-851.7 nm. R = 41.4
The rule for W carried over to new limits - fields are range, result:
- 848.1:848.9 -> 43.4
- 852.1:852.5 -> 40.1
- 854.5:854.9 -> 37.5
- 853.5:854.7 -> 37.2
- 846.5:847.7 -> 45.7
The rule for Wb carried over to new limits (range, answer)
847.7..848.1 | 44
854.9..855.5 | 43.3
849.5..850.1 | 39.9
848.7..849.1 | 39.5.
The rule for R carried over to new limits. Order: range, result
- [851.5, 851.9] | 41.2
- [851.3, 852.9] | 41.6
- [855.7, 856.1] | 39.2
